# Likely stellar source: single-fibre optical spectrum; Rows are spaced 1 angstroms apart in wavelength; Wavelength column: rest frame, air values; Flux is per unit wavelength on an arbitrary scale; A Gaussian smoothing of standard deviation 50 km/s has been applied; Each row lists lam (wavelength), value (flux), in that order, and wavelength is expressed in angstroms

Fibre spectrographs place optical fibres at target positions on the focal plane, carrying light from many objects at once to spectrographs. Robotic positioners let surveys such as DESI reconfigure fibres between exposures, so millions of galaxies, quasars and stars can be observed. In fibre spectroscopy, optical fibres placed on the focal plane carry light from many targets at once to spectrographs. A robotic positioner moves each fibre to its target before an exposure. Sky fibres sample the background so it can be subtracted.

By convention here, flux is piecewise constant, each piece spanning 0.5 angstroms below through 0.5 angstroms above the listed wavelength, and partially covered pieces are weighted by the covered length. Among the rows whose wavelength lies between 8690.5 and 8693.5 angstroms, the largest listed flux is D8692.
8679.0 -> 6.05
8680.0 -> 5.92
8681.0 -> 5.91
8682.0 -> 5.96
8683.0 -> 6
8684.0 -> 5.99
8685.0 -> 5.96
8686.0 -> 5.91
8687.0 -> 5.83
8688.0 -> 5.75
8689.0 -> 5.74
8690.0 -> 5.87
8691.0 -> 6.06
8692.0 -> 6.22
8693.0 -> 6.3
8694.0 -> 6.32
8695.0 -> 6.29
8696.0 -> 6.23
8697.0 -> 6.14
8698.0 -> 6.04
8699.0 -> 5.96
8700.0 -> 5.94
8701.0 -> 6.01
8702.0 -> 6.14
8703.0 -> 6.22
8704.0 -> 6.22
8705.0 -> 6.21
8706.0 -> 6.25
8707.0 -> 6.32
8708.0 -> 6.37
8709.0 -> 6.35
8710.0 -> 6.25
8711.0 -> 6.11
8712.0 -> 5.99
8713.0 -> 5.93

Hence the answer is 6.3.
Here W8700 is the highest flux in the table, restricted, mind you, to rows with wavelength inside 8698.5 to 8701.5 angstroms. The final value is 6.01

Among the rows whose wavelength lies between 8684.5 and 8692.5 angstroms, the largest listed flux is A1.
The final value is 6.22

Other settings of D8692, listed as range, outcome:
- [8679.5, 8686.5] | 6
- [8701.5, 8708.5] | 6.37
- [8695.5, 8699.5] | 6.23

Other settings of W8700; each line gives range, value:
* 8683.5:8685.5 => 5.99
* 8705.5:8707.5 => 6.32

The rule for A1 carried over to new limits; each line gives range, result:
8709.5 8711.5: 6.25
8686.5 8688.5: 5.83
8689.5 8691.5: 6.06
